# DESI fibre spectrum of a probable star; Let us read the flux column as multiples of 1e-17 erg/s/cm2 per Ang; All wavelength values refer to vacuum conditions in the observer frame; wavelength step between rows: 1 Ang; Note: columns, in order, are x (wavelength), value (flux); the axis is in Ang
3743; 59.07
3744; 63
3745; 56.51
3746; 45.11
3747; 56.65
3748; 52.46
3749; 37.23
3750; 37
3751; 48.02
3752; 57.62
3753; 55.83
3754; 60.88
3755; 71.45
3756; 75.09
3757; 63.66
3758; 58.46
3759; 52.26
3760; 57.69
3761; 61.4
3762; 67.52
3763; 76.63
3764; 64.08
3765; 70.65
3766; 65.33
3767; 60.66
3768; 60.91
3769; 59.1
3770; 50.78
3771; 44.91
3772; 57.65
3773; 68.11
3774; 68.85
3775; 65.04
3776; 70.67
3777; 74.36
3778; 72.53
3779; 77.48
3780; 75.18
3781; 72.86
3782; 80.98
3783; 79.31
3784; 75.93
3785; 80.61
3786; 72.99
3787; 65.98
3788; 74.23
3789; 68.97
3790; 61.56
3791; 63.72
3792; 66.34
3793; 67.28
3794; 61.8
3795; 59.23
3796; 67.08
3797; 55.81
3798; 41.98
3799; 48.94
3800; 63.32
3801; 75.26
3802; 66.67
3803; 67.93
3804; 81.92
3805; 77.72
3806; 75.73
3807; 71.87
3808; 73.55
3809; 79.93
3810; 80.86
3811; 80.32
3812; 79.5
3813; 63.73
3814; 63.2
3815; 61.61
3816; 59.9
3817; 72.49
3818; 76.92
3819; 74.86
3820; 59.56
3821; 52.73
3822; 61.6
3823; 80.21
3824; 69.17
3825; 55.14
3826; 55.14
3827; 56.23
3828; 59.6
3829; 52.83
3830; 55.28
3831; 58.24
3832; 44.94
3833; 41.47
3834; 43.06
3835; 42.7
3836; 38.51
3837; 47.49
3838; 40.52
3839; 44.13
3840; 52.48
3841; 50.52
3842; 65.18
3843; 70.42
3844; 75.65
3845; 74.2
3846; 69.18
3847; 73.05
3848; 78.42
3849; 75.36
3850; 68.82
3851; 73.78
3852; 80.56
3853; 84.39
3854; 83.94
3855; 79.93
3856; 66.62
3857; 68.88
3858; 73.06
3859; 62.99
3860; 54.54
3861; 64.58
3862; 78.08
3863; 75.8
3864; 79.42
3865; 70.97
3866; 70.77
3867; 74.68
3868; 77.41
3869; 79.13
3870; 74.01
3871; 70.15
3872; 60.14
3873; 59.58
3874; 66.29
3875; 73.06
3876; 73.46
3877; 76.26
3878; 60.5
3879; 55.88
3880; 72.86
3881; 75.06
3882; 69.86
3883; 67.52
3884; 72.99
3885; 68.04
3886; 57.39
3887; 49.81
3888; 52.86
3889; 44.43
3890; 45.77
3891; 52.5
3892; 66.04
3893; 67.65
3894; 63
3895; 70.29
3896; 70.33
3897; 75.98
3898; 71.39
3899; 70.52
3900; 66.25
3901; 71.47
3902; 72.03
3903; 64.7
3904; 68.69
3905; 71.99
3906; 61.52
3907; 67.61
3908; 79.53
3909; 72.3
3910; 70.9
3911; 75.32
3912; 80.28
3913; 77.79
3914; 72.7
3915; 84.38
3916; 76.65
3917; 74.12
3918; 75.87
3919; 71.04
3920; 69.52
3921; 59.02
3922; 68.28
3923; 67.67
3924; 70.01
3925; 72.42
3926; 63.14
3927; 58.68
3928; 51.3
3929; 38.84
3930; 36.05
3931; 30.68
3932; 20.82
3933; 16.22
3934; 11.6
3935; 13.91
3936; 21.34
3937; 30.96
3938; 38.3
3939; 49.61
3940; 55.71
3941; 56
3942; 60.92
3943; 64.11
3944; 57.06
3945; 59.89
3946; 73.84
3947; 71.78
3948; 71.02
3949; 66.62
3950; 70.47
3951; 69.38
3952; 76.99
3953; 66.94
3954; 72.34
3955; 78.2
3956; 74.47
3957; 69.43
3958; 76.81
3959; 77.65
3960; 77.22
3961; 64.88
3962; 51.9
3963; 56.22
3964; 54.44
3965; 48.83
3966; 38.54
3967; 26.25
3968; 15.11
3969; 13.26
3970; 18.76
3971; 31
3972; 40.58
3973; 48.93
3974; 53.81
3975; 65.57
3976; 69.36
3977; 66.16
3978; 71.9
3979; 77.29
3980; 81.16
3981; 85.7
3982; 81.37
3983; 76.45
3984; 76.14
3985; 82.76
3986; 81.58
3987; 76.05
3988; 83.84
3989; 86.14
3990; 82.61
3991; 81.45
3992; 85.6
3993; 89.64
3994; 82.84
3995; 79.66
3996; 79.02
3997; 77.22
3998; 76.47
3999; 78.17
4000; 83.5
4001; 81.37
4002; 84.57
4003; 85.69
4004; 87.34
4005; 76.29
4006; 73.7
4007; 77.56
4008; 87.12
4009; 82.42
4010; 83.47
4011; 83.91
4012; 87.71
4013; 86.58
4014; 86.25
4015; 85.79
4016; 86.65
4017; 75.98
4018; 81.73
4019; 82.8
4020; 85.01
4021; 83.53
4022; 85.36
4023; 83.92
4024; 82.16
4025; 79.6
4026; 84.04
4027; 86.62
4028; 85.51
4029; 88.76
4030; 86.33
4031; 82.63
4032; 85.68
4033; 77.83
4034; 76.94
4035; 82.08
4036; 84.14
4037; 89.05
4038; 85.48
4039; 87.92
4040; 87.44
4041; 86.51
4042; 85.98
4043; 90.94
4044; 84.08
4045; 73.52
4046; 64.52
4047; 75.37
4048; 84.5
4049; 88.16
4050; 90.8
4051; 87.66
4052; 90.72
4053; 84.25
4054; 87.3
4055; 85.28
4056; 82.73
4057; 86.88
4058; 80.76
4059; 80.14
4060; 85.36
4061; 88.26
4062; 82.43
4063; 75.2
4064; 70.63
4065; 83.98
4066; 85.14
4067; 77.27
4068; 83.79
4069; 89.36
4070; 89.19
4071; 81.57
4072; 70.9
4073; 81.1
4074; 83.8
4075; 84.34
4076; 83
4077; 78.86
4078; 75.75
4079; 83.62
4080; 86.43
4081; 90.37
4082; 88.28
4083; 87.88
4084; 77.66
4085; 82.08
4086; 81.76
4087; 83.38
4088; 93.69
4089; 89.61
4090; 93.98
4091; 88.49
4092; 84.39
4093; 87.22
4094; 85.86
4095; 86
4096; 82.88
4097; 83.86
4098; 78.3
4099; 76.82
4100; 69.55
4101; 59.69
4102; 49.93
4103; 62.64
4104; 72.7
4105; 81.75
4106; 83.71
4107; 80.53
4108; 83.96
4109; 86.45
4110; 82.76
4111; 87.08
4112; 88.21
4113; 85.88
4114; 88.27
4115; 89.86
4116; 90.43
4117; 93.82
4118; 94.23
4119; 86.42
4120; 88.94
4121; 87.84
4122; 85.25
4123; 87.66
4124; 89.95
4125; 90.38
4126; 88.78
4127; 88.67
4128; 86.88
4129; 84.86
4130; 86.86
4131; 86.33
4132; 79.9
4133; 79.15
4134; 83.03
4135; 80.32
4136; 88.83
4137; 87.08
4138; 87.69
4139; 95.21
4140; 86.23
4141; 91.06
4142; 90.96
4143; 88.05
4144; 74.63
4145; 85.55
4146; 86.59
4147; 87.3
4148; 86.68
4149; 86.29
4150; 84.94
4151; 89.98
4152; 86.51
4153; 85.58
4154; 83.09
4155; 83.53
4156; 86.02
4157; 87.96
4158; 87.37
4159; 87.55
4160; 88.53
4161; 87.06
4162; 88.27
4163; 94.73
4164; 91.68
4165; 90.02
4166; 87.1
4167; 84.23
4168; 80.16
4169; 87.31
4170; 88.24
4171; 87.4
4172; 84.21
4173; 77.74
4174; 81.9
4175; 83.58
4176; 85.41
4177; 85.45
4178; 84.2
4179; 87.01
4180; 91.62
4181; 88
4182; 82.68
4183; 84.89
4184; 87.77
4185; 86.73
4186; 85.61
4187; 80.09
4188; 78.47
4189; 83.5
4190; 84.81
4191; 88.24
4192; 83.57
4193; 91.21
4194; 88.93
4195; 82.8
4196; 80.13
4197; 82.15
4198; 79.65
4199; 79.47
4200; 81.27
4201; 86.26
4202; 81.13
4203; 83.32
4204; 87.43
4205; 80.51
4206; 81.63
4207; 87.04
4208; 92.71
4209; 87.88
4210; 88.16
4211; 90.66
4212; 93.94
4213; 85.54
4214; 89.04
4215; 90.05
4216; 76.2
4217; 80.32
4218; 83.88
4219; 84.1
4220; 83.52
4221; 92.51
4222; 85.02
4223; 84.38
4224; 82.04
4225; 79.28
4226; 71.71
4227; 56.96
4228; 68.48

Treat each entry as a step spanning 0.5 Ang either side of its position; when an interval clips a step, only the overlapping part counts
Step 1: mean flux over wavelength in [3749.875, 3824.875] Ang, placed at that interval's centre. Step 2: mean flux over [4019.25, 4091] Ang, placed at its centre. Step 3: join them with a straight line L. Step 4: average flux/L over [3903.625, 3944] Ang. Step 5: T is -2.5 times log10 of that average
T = 0.29 mag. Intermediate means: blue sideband 66.6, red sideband 83.8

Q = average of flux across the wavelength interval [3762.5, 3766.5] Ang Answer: 69.2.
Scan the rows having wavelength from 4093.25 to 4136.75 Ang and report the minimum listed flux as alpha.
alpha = 49.93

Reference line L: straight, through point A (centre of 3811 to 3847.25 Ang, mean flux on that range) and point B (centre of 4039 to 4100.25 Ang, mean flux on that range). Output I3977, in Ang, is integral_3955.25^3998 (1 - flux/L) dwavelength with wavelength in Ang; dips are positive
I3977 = 4.9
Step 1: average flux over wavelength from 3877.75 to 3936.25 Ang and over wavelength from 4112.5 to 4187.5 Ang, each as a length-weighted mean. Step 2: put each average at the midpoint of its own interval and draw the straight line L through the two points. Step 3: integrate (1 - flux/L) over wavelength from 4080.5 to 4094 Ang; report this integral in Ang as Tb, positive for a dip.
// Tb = -1.1 Ang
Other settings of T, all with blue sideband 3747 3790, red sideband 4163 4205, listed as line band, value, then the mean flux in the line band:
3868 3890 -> 0.07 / 65.5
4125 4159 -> -0.04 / 86.2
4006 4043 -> -0.10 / 84.1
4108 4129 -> -0.08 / 88.2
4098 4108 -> 0.13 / 71.8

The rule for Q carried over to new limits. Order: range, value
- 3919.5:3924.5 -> 66.9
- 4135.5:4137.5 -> 88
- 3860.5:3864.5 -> 74.5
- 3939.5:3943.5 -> 59.2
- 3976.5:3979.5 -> 71.8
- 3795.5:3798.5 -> 55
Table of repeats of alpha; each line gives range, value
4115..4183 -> 74.63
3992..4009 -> 73.7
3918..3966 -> 11.6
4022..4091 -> 64.52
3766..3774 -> 44.91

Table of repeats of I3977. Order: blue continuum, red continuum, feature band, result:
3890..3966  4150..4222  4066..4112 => -3.0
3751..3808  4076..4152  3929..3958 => 8.5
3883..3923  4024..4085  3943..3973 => 6.5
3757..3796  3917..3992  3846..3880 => -4.6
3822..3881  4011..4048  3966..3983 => 5.4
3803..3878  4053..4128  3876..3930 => 3.1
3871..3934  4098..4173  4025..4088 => -4.6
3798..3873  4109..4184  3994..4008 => -0.6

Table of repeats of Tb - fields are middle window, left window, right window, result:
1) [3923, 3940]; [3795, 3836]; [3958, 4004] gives 6.7 Ang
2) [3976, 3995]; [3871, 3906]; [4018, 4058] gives -0.6 Ang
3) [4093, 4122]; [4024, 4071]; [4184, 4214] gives 0.8 Ang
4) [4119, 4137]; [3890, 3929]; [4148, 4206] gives -0.8 Ang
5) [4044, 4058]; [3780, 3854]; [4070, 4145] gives -0.5 Ang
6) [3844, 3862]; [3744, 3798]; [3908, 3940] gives -4.0 Ang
